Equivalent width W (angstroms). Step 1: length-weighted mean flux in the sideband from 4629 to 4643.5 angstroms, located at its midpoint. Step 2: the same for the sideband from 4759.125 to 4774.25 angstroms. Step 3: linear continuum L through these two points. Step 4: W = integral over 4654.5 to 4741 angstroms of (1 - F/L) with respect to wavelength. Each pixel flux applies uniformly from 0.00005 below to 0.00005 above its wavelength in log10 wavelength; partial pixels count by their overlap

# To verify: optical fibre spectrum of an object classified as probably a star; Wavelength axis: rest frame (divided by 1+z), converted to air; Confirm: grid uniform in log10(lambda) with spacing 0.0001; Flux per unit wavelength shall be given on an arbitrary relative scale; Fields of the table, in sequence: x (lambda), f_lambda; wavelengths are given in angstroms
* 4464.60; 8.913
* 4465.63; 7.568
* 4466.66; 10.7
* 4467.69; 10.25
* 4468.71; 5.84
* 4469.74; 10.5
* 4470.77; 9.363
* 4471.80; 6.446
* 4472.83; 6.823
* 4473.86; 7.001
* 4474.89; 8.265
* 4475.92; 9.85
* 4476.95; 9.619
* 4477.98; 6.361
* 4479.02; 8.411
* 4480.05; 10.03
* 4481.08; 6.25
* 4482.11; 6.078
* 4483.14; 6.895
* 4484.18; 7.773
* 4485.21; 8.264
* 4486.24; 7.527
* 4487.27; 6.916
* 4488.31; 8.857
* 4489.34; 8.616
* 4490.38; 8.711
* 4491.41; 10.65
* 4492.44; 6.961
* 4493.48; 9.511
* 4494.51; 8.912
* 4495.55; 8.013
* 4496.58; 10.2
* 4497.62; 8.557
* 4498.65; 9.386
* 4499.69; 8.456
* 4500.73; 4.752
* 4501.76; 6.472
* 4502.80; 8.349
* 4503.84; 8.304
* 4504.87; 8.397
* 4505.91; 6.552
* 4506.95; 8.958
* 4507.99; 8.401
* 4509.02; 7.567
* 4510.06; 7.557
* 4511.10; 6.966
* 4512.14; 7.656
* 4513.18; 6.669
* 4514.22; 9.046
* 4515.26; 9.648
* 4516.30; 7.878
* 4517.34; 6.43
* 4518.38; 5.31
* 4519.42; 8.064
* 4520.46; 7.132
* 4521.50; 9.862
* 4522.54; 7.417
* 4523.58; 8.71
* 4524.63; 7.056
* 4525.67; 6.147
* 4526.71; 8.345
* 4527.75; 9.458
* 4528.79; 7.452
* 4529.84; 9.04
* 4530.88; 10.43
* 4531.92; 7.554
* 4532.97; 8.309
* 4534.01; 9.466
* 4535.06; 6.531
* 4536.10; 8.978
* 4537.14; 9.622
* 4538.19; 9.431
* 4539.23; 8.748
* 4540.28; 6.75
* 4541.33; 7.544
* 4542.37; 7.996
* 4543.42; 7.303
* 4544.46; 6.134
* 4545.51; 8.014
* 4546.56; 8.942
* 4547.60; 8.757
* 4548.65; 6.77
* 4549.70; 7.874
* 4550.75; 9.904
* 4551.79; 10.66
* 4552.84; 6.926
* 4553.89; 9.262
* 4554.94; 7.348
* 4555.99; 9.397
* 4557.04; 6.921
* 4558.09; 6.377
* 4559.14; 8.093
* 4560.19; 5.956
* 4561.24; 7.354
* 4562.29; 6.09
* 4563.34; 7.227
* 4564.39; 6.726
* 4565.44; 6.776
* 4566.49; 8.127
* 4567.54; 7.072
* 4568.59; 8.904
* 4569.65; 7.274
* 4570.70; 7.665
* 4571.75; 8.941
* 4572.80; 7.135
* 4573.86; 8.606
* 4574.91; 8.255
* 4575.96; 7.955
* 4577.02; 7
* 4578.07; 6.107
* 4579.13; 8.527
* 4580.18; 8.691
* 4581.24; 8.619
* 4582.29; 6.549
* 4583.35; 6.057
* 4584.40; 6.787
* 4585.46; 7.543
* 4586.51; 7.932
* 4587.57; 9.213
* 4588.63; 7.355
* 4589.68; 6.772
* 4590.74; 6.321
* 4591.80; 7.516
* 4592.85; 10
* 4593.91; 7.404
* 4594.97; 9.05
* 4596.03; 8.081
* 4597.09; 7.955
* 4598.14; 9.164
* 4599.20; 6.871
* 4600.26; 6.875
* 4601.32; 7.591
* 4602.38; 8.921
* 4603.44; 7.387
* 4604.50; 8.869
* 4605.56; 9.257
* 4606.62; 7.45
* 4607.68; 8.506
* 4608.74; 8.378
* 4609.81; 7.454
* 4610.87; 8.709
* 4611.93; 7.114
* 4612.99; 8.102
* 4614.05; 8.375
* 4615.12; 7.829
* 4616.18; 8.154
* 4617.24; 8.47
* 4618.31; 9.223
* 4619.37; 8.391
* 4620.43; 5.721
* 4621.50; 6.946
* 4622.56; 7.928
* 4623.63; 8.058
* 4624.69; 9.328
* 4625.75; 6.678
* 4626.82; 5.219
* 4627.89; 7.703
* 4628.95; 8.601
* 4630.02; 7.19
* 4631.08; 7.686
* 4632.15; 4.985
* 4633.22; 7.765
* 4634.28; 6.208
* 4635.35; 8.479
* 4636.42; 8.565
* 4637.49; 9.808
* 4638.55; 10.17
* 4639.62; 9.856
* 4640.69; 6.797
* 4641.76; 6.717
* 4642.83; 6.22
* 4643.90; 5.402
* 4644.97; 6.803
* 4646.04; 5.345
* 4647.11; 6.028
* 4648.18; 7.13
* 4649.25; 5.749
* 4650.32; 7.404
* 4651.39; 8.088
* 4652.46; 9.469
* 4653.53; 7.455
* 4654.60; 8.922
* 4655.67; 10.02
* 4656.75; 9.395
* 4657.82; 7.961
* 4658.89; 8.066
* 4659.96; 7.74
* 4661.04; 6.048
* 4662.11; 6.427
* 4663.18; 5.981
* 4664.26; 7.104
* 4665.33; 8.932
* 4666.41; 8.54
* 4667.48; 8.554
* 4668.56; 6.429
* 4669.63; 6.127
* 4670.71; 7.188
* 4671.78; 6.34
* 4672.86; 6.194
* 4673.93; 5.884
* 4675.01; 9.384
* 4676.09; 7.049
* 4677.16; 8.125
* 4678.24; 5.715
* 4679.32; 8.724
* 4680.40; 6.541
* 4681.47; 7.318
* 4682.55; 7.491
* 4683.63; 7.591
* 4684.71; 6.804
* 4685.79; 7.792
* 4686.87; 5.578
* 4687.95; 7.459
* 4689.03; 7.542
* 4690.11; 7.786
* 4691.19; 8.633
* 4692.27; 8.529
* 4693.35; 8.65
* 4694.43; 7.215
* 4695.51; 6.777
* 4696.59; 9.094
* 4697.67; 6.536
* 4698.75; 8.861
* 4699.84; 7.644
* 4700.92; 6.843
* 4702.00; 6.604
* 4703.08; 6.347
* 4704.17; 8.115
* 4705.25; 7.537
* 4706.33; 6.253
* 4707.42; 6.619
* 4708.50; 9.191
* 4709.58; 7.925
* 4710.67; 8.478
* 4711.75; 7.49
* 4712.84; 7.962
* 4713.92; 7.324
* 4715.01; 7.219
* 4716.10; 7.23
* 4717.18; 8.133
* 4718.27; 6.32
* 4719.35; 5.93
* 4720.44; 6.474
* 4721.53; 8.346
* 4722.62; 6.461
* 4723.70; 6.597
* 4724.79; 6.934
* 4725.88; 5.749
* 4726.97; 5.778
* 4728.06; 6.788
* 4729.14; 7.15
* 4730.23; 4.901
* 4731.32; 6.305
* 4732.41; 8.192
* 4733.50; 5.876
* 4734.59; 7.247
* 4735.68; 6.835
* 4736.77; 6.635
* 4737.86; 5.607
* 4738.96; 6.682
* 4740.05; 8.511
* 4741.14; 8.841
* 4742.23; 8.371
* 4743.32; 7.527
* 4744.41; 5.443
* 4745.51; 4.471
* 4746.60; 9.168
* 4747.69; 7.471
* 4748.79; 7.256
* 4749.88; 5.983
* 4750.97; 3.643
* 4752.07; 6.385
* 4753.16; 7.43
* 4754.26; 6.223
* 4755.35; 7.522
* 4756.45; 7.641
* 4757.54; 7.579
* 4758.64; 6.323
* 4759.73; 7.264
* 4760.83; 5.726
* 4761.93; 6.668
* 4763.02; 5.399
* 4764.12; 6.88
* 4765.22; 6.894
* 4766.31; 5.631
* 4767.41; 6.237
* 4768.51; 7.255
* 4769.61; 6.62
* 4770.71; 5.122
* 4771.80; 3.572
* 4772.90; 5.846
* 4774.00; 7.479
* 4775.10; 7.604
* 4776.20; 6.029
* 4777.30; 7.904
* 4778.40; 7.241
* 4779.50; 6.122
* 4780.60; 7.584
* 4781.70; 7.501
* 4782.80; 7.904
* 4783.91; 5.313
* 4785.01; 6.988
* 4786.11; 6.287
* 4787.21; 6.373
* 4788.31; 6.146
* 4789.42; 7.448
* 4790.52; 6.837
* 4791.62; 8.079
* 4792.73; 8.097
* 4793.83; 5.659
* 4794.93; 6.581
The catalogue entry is -3.7 angstroms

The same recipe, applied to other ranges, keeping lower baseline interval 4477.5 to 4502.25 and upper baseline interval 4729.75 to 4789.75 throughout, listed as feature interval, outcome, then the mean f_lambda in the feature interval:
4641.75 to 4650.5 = 1.21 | 6.24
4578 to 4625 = -2.82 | 7.91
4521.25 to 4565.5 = -1.32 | 7.99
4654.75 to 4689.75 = -1.38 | 7.39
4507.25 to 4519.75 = 0.46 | 7.62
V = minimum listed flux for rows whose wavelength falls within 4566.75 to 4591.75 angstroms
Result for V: 6.057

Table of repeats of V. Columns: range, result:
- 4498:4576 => 4.752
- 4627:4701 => 4.985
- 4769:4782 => 3.572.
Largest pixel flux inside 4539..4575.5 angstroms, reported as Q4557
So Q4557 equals 10.66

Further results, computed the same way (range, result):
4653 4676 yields 10.02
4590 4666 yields 10.17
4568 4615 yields 10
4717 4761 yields 9.168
